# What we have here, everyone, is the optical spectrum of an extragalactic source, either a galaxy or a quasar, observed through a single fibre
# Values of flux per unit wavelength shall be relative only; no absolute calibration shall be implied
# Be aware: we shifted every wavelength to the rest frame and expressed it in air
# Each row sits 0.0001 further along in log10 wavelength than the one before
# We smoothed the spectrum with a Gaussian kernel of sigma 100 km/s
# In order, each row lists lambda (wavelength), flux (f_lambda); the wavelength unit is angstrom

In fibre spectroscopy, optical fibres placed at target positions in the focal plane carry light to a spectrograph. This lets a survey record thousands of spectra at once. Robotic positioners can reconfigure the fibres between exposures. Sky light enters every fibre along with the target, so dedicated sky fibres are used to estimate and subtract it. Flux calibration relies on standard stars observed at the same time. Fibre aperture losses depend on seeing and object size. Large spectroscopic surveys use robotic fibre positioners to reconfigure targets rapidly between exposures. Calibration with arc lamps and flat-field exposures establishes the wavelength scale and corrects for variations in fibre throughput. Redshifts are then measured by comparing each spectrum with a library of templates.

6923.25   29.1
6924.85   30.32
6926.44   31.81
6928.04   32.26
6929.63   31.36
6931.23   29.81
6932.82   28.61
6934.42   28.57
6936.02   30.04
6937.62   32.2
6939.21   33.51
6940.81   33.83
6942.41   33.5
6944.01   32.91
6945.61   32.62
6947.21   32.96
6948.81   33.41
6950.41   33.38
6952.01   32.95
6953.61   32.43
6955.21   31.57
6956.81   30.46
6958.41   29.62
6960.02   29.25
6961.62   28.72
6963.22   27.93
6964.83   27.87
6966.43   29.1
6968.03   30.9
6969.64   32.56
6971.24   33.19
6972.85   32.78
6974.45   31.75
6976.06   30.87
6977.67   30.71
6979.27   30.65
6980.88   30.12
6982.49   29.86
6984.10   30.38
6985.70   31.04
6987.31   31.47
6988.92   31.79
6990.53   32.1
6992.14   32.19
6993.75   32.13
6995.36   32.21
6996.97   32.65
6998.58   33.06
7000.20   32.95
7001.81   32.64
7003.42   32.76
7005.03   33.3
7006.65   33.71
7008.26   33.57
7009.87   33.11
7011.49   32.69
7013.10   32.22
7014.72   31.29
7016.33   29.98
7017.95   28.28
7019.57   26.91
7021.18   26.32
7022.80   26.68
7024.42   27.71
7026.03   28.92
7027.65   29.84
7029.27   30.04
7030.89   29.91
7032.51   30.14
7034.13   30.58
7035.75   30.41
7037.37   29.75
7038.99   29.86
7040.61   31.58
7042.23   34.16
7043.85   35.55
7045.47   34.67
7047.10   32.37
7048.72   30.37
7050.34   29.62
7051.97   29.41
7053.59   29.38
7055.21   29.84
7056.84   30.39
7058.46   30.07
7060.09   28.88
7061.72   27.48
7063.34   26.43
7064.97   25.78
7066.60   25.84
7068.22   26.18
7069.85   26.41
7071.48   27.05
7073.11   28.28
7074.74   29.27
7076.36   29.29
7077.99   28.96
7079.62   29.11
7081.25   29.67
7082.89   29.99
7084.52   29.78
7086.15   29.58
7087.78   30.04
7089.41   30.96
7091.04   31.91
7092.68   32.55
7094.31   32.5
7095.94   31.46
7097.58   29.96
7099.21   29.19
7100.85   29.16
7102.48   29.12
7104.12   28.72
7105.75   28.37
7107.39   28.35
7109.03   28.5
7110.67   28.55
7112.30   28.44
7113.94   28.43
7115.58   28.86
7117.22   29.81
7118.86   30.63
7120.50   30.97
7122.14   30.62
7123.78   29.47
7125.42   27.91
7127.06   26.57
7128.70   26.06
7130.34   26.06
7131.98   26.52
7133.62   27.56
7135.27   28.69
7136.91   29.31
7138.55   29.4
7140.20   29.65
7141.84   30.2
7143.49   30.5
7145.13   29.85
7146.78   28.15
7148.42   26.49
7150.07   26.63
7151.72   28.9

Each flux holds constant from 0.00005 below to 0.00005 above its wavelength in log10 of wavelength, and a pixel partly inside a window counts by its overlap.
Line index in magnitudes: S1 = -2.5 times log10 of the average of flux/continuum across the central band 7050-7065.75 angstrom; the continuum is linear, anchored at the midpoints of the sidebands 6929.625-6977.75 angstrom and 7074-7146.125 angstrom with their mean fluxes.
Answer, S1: 0.05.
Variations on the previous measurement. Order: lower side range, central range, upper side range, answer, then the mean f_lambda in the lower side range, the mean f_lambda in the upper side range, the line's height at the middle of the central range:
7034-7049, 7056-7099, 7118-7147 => 0.06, 32.1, 28.8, 30.8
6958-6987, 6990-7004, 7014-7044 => -0.08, 30.4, 29.8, 30.1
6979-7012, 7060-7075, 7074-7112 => 0.13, 32.1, 29.8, 30.4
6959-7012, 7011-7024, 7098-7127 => 0.06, 31.5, 29.1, 30.9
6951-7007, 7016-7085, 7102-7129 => 0.03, 31.4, 28.8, 30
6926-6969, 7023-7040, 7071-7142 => 0.02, 31.2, 29.2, 30.1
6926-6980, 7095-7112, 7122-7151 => -0.01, 31.3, 28.3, 28.8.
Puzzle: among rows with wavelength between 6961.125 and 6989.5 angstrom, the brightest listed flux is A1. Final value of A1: 33.19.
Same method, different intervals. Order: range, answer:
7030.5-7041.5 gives 31.58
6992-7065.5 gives 35.55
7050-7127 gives 32.55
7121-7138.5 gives 30.62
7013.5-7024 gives 31.29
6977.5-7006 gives 33.3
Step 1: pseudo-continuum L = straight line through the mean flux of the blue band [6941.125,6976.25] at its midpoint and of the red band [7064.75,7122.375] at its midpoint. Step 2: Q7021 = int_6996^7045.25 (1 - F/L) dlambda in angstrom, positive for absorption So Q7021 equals -1.0 angstrom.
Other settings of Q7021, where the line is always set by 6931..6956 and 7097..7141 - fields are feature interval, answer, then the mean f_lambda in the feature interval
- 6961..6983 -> 0.7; 30.5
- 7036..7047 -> -0.8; 32.5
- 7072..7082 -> 0.2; 29.1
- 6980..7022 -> -0.7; 31.5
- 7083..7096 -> -0.8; 31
